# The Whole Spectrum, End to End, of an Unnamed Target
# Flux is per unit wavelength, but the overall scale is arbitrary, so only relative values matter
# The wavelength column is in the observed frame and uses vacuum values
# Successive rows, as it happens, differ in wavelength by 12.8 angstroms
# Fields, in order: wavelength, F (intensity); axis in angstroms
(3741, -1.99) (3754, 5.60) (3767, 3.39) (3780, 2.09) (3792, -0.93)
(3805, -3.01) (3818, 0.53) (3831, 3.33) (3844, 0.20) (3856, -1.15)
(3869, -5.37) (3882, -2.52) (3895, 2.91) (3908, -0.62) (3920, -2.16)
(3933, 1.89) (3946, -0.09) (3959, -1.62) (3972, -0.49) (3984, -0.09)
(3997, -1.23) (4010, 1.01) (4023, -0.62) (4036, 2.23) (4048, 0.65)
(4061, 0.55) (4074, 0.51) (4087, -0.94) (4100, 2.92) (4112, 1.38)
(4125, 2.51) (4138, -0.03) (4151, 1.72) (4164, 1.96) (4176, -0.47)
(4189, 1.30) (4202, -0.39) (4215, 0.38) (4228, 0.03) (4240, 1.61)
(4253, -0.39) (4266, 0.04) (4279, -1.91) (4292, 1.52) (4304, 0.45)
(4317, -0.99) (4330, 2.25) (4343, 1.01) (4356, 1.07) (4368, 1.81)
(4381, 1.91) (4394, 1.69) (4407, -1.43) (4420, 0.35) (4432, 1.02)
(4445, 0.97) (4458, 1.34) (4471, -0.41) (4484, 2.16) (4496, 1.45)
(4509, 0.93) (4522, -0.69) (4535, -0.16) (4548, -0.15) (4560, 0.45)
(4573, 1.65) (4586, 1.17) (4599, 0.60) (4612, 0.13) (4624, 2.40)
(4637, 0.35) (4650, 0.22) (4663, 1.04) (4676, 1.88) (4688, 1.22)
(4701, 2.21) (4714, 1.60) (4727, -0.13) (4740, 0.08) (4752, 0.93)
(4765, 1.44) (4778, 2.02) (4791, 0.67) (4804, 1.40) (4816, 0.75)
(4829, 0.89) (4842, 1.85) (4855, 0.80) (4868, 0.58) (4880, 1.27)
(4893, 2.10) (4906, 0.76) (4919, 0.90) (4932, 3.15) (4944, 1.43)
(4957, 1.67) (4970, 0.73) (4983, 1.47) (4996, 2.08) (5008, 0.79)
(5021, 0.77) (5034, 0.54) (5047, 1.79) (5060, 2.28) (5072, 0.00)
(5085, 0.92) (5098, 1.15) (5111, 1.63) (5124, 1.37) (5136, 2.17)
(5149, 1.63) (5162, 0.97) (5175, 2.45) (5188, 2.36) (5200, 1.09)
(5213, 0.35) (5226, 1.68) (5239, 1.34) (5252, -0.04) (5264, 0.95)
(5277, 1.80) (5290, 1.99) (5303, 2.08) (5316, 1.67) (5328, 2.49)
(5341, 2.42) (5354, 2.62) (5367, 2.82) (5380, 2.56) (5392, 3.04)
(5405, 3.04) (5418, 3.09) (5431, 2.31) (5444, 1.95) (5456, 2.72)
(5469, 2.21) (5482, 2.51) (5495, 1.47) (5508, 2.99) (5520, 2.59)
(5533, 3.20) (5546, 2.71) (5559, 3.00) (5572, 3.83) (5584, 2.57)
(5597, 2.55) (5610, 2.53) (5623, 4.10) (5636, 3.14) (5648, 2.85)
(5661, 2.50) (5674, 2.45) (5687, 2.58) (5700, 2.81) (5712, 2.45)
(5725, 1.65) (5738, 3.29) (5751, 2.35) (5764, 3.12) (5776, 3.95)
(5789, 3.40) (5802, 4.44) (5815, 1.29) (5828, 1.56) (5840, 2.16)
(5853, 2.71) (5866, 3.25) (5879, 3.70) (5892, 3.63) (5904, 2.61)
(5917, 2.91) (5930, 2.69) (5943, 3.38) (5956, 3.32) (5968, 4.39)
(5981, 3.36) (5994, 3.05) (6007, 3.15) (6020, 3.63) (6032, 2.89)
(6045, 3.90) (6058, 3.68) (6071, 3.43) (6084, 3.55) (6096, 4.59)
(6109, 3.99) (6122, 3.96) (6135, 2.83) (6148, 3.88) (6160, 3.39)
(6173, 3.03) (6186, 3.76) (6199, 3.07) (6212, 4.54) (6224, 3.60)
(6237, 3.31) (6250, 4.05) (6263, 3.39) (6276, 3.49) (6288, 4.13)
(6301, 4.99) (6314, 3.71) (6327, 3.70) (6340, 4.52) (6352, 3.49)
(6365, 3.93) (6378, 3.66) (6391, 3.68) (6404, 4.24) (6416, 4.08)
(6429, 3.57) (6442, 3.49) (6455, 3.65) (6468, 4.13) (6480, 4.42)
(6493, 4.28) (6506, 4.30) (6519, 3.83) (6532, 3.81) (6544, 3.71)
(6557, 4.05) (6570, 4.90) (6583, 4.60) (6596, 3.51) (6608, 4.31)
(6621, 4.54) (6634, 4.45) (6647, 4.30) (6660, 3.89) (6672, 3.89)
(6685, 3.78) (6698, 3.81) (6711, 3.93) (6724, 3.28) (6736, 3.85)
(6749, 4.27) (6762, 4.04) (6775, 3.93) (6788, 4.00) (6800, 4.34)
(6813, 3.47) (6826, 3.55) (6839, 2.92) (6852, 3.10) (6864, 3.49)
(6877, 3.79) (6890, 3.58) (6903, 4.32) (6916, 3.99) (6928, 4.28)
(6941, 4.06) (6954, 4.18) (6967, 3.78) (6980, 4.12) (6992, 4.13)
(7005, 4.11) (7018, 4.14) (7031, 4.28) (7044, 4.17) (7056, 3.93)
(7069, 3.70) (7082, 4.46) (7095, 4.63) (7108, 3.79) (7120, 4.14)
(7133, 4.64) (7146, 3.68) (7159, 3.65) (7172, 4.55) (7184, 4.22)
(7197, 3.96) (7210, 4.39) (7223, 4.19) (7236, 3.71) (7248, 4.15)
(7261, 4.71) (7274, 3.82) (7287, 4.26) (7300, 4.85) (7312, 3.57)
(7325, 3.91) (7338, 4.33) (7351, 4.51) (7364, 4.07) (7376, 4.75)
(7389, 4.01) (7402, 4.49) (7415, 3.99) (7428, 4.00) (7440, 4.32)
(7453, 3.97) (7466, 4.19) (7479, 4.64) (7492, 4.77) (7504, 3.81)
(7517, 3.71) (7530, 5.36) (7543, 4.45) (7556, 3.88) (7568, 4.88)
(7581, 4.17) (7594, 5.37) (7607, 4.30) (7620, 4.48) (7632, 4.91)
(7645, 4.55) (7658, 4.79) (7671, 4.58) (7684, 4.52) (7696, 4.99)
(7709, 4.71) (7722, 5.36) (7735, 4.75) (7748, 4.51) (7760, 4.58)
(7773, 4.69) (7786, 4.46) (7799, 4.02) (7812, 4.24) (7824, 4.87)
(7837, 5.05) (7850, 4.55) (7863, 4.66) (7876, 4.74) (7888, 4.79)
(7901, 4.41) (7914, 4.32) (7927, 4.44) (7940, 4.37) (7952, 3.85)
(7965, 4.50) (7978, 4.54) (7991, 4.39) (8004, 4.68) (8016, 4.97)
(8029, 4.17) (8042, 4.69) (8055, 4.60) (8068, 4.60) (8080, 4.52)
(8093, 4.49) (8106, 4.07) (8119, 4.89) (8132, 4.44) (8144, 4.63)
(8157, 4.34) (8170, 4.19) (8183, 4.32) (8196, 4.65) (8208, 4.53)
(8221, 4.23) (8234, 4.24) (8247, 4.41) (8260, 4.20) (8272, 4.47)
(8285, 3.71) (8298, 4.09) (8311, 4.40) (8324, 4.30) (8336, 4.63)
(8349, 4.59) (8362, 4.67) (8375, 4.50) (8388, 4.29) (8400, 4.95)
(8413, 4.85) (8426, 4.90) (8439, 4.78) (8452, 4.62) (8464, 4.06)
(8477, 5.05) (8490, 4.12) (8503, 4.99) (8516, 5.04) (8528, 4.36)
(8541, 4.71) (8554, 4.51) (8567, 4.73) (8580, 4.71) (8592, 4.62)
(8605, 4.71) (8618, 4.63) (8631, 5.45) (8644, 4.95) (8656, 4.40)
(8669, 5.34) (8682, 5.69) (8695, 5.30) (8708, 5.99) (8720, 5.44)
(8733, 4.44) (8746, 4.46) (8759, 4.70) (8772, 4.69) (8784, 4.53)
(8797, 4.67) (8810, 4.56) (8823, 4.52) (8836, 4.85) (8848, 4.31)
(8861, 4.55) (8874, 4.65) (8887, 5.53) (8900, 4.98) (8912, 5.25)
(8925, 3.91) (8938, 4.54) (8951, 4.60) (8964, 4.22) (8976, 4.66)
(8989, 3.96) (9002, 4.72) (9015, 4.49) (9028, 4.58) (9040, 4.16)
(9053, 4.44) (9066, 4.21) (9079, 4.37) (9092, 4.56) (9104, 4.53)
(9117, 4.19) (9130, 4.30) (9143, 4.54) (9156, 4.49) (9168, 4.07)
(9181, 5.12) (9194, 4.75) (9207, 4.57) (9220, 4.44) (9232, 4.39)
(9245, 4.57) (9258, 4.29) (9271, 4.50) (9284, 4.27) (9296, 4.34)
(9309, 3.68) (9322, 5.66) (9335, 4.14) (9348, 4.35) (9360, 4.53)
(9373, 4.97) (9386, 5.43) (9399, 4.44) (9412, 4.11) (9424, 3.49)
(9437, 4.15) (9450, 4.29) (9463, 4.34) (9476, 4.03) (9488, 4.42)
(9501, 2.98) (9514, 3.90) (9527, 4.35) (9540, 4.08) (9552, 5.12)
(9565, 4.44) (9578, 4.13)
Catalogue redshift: 0.32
